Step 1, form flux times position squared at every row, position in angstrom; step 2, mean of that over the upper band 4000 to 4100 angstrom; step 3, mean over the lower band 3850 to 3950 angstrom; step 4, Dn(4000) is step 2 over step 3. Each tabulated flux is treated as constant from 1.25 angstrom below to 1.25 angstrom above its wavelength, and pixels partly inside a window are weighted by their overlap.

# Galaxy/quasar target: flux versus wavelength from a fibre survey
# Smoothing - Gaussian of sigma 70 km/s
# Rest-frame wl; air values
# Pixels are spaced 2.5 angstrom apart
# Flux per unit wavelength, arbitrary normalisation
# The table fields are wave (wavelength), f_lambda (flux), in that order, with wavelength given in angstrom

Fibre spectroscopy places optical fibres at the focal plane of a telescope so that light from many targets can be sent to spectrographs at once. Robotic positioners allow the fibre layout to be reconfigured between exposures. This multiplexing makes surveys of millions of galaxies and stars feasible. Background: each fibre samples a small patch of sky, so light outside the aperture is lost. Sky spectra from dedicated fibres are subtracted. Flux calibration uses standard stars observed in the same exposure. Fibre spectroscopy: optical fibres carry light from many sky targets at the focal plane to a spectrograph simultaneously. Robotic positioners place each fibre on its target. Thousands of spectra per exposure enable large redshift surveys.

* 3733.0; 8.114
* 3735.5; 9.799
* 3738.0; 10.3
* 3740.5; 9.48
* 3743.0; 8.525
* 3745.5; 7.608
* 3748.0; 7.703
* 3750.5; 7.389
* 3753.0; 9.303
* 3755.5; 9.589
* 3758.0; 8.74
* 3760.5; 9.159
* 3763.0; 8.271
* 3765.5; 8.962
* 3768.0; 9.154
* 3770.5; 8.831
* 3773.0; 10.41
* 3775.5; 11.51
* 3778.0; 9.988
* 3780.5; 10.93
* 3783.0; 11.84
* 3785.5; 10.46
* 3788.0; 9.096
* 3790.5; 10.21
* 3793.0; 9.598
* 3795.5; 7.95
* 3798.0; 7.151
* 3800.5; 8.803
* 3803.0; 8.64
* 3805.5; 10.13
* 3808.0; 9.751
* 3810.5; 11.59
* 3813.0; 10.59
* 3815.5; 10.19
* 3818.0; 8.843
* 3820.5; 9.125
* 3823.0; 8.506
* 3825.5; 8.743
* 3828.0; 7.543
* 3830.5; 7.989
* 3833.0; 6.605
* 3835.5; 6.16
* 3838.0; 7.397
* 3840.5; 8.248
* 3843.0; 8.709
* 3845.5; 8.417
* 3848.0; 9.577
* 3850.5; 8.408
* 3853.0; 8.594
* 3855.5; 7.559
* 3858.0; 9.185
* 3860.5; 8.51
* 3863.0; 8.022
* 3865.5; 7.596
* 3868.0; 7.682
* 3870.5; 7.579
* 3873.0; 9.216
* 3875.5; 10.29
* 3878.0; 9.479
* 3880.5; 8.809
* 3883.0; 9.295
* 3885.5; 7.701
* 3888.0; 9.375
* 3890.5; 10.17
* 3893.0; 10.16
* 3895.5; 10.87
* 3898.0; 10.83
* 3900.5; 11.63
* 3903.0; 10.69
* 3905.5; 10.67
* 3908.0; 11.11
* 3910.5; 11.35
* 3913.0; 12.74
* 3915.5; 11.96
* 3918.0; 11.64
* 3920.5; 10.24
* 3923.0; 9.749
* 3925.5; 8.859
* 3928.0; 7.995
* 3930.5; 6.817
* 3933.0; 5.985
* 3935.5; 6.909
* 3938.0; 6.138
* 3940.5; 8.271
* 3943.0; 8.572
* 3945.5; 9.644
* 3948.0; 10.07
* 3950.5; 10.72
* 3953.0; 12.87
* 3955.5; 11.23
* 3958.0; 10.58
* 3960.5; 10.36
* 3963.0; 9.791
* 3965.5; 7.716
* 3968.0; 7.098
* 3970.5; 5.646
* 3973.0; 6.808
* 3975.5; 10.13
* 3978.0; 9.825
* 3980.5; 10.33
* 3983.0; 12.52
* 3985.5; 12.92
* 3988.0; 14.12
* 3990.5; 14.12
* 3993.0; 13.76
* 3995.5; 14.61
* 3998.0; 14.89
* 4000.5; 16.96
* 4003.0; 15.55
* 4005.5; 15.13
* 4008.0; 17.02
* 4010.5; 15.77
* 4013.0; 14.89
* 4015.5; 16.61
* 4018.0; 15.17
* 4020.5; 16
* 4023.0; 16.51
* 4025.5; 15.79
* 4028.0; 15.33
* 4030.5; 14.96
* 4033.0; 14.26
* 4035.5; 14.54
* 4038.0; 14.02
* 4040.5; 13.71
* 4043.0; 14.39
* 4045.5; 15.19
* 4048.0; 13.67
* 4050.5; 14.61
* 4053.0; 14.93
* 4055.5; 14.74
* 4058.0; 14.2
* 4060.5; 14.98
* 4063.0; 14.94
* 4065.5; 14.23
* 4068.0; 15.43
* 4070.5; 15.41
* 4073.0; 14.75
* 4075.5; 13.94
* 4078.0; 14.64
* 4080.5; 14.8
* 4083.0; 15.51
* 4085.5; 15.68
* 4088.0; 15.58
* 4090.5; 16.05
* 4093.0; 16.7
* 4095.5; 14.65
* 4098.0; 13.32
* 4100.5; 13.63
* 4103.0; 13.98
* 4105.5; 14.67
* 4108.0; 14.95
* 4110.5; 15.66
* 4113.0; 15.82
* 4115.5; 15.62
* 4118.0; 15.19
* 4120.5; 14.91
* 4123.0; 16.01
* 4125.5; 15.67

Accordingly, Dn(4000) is 1.75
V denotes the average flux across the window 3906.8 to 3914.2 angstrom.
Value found 11.7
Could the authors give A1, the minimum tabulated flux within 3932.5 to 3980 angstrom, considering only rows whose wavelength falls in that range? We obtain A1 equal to 5.646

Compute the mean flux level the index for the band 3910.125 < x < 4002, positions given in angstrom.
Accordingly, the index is 10.4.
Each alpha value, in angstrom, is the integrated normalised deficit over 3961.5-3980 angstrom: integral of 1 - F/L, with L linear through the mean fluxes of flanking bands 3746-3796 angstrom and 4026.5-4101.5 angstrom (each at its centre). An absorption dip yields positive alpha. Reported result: 6.81 angstrom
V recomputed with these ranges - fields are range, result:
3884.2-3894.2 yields 9.35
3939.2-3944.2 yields 8.4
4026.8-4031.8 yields 15.1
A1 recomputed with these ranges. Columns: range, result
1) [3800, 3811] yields 8.64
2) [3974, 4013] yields 9.825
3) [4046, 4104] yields 13.32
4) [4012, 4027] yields 14.89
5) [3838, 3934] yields 5.985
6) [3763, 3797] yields 7.95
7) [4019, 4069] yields 13.67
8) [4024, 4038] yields 14.02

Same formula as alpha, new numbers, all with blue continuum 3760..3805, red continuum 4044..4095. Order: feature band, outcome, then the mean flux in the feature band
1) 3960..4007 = 5.82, 11.7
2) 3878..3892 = 2.86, 9.13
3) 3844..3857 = 2.74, 8.53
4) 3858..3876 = 4.43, 8.39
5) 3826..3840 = 4.26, 7.28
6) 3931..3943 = 5.26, 7.01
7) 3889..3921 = 2.07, 11.1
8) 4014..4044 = -1.91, 15.1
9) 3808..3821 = 0.04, 10.1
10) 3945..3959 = 2.01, 10.9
